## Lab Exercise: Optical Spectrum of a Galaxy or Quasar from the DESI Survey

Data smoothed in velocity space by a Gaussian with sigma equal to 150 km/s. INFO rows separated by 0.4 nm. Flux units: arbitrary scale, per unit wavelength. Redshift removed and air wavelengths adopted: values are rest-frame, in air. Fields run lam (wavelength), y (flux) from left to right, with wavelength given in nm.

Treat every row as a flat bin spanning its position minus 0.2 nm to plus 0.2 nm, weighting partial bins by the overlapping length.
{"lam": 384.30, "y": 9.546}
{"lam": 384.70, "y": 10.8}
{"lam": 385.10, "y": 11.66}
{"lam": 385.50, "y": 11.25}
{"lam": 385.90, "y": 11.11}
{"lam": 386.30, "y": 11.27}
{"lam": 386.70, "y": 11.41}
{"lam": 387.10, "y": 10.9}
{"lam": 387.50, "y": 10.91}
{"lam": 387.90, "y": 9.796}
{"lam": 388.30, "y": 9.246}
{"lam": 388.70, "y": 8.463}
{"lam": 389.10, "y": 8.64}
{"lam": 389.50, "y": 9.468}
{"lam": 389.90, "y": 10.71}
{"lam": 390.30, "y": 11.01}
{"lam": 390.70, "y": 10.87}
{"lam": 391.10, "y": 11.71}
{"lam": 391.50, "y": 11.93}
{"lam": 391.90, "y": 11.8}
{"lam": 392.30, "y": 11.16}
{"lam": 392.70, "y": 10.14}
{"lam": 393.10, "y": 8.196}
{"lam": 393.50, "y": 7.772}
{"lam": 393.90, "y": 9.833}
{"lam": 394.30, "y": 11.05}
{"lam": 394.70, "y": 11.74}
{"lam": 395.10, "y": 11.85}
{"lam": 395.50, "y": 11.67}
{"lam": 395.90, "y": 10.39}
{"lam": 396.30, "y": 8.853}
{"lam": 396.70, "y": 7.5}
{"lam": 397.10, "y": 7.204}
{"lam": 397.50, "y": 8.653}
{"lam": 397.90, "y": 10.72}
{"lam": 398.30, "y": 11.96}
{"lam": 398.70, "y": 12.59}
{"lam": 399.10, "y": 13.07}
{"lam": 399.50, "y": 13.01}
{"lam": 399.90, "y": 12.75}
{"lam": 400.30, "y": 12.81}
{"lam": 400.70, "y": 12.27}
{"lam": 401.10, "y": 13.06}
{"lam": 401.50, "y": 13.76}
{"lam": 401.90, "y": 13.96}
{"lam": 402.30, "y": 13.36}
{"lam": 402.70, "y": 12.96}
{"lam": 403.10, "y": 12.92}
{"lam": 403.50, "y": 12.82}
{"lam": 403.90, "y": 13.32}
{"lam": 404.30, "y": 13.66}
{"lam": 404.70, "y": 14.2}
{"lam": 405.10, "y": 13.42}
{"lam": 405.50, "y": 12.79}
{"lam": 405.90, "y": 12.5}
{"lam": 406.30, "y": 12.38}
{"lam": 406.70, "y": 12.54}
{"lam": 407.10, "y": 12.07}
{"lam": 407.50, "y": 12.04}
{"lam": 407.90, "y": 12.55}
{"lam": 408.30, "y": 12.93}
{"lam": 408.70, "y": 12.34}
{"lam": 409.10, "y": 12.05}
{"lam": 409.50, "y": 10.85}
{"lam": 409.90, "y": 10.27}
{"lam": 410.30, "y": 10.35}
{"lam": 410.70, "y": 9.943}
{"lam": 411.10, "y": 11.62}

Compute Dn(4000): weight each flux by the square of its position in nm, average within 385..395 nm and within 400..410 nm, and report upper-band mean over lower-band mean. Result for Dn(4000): 1.3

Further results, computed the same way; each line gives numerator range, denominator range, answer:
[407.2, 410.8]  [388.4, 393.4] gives 1.23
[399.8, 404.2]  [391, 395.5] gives 1.28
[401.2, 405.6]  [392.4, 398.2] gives 1.43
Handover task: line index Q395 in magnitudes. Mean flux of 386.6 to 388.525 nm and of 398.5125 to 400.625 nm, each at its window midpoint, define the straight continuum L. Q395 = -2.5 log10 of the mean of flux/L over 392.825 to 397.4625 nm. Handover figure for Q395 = 0.23 mag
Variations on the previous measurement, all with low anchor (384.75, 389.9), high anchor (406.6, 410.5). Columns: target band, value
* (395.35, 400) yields 0.04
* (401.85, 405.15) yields -0.17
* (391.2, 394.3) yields 0.05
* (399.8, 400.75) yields -0.13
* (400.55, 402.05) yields -0.17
